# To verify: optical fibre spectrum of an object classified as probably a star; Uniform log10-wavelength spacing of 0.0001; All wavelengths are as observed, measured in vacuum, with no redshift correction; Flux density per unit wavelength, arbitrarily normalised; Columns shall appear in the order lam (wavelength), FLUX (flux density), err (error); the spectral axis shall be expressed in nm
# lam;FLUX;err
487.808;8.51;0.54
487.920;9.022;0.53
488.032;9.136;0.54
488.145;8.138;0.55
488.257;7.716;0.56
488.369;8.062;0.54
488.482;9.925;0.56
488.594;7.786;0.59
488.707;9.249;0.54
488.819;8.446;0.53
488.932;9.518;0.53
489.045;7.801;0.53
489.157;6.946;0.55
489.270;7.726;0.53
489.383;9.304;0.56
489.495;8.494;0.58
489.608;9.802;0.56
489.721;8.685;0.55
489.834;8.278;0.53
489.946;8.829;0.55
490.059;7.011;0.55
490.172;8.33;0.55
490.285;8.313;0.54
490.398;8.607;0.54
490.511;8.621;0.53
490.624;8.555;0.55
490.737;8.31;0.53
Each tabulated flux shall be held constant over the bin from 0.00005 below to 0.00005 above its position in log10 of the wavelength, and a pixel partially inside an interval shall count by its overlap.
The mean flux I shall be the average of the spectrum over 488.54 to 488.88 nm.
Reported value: 8.5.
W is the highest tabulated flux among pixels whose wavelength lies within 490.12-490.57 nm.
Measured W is 8.621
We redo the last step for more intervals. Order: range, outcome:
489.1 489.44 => 9.304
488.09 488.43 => 8.138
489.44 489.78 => 9.802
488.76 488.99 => 9.518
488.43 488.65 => 9.925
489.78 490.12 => 8.829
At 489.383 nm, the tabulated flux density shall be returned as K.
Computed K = 9.304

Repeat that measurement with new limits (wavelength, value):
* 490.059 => 7.011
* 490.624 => 8.555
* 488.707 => 9.249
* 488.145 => 8.138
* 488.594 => 7.786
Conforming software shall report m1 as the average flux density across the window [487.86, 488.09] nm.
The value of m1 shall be 9.07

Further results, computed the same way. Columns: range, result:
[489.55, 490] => 8.9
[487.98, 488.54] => 8.59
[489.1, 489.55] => 8.13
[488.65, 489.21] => 8.4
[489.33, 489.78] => 9.06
